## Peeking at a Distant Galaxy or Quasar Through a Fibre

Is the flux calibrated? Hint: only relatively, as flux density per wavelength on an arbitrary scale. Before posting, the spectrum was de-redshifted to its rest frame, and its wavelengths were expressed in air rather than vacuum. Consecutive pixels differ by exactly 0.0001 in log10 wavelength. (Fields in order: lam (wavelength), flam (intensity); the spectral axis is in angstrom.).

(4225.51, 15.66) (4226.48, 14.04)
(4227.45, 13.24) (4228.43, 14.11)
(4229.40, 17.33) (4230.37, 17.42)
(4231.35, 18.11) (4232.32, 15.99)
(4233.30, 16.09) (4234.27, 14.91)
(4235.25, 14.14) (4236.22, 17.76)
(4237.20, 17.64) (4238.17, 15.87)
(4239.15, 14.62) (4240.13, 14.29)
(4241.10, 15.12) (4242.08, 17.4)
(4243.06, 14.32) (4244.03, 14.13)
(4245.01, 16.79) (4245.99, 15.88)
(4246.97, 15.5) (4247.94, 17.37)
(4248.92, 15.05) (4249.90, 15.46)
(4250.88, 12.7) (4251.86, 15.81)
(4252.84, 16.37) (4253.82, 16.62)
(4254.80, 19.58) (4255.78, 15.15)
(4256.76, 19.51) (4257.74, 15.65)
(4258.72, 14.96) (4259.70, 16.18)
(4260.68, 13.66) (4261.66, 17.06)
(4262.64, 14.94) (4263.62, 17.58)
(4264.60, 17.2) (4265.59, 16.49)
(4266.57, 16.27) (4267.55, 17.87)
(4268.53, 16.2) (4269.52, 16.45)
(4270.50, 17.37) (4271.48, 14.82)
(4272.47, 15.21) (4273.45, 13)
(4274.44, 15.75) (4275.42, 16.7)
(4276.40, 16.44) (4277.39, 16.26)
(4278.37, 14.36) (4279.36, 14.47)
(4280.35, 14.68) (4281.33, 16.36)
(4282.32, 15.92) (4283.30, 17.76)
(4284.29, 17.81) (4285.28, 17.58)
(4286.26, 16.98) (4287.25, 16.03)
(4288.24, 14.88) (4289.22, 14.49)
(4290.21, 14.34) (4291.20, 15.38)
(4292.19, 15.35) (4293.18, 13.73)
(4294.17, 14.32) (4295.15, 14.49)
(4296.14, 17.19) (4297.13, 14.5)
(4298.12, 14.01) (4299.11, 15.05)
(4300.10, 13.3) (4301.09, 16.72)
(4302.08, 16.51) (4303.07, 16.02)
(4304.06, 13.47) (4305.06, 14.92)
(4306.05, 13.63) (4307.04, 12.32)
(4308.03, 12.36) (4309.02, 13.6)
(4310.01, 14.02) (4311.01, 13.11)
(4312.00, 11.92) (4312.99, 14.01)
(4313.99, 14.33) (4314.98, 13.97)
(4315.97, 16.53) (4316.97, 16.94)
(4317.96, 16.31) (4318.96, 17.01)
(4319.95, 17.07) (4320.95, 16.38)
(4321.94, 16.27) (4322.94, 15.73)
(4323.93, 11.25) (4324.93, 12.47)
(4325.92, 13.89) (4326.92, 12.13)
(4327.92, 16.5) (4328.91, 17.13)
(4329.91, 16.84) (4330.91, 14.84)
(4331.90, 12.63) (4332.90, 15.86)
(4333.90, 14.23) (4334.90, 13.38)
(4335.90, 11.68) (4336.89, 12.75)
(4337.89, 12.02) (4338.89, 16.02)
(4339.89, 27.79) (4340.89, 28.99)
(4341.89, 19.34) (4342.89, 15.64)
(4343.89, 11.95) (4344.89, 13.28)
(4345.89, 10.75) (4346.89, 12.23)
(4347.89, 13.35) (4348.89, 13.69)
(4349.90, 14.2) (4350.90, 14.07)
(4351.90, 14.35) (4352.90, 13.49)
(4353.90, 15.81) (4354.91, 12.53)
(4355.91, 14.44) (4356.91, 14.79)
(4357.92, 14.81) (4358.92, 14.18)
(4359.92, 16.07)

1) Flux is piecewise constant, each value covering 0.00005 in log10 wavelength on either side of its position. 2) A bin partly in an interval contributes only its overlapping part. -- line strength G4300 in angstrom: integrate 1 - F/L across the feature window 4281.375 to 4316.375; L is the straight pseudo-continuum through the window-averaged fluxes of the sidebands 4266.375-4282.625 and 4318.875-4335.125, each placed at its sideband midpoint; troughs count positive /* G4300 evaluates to 1.1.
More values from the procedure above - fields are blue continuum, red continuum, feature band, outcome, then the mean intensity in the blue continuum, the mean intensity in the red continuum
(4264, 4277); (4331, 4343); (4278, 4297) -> 0.8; 16.1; 16.7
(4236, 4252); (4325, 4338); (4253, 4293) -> -2.5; 15.6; 14.2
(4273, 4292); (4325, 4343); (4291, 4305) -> 0.8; 15.7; 16.1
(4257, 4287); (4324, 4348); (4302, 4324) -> 1.1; 16.1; 15.2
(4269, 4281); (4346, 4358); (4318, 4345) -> -2.7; 15.5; 13.8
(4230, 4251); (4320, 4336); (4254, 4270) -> -1.1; 15.8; 14.6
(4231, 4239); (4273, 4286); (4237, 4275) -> 0.4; 16.2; 16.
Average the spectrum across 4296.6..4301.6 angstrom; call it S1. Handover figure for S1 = 14.7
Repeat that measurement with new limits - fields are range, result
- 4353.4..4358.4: 14.5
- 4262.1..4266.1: 16.6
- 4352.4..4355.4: 13.9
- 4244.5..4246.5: 16.2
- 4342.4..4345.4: 13.6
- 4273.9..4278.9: 15.9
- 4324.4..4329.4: 14.4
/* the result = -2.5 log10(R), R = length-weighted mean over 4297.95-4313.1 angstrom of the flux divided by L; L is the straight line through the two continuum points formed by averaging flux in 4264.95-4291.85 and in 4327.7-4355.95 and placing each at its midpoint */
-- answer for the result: 0.11 mag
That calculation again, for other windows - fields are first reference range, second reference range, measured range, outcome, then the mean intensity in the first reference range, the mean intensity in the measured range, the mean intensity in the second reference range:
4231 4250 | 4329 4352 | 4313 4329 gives 0.01 mag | 15.8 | 15.2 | 15.3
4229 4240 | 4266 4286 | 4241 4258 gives 0.01 mag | 16.3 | 16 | 16.1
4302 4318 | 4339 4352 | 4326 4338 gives 0.09 mag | 14.2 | 14.2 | 16.2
